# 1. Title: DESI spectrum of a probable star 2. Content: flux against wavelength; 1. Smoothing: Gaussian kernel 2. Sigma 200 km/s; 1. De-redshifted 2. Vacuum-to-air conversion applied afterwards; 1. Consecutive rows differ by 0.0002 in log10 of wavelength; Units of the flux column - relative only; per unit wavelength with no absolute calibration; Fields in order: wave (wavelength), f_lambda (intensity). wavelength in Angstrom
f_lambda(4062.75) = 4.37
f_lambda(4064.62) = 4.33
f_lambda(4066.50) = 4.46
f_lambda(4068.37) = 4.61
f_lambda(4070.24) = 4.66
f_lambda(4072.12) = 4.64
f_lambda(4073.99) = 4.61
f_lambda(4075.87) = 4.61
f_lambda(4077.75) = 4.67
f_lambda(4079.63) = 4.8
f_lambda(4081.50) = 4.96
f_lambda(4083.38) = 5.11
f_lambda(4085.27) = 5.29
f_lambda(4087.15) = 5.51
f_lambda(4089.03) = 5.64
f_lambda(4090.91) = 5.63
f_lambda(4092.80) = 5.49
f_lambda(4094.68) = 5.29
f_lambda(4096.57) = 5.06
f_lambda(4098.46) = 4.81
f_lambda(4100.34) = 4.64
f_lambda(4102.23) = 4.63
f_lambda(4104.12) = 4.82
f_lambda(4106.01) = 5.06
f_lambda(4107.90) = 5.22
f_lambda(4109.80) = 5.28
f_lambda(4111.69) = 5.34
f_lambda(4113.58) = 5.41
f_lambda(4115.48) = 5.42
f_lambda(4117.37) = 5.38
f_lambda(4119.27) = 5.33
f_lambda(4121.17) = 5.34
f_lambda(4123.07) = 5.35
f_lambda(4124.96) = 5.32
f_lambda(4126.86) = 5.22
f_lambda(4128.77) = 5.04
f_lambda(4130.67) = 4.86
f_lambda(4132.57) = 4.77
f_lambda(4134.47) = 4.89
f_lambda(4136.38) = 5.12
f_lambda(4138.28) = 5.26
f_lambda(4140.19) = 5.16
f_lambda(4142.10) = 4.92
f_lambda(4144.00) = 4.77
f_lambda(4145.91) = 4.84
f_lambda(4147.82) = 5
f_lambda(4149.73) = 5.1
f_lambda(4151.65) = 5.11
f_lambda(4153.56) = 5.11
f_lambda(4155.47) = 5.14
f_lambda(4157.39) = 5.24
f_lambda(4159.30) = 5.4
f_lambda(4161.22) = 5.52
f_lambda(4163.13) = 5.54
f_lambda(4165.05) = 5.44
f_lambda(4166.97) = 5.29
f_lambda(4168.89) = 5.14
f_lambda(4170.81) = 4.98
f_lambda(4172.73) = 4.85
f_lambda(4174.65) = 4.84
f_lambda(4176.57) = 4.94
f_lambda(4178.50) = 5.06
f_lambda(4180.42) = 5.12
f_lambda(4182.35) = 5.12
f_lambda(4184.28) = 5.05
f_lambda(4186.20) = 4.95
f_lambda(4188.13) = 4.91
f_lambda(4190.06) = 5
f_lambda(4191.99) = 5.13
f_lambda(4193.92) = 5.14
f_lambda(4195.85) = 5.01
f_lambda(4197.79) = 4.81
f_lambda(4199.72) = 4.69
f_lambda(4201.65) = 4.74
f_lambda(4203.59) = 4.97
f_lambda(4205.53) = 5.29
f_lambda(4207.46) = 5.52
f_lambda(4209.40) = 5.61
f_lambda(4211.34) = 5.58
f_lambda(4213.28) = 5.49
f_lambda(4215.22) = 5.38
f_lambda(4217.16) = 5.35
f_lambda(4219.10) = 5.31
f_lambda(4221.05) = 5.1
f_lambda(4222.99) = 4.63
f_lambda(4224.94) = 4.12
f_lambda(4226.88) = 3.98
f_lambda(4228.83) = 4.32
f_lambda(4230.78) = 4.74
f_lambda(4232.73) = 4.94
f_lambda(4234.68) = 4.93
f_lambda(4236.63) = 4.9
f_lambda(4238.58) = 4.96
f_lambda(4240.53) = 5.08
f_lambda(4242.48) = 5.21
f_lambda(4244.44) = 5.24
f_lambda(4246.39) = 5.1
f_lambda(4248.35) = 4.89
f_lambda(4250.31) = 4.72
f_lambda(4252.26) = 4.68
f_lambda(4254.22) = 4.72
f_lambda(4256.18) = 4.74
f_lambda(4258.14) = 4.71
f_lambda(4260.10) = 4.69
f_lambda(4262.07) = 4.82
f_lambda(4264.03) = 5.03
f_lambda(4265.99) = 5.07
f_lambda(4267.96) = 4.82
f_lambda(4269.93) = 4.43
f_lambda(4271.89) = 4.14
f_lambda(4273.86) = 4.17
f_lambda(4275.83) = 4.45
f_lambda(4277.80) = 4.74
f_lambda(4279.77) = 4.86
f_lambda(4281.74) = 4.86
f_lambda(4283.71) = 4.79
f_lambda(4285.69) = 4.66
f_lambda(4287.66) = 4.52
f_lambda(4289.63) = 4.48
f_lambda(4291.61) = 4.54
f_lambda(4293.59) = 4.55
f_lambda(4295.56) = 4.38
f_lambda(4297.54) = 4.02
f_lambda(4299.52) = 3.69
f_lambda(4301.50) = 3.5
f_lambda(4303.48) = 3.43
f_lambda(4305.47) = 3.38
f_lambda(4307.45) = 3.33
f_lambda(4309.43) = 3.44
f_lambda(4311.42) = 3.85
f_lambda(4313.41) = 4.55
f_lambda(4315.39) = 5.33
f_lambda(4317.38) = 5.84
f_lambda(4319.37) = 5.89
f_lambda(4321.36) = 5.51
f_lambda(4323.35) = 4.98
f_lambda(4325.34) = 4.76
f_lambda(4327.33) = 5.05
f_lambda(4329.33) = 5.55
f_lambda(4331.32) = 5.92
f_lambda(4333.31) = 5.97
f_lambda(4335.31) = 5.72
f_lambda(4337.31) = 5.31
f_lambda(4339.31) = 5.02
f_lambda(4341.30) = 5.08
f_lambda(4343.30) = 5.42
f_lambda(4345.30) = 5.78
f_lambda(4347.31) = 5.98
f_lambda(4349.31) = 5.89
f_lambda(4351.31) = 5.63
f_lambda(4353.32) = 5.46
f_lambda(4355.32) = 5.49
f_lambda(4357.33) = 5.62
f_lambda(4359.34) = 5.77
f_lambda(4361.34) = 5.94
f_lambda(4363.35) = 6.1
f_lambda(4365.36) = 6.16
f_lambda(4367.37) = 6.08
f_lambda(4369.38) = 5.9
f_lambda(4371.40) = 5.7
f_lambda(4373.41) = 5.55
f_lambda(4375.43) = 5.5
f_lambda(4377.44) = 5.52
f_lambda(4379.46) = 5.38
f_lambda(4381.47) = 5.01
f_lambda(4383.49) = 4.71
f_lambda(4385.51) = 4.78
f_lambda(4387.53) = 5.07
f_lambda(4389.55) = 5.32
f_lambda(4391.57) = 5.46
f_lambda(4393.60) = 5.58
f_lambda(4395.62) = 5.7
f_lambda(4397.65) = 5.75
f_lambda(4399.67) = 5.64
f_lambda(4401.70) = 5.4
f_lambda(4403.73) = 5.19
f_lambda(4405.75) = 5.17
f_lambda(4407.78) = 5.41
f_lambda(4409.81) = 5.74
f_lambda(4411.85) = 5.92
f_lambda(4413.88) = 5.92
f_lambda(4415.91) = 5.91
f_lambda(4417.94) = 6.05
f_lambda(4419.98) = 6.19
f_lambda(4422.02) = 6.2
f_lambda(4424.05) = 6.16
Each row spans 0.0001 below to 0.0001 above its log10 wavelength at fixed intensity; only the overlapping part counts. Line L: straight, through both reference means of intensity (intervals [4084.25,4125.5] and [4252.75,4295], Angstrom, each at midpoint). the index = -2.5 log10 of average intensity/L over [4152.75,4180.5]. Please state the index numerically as -0.03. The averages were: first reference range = 5.24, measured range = 5.18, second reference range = 4.65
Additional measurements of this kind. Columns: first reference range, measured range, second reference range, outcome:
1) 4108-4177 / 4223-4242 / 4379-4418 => 0.13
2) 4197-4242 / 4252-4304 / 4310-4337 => 0.14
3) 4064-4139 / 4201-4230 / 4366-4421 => 0.05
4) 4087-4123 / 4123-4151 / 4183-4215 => 0.03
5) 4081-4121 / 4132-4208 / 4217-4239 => -0.02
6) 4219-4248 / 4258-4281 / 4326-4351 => 0.09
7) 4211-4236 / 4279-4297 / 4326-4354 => 0.14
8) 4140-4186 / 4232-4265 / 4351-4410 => 0.08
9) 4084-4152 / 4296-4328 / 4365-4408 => 0.21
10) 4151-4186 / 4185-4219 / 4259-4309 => -0.05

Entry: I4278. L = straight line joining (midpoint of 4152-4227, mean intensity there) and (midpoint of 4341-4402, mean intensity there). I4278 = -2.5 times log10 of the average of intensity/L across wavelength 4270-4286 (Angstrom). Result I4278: 0.17 mag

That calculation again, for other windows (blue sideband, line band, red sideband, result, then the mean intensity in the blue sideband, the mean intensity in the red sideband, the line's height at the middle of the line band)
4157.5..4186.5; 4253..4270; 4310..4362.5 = 0.11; 5.16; 5.42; 5.3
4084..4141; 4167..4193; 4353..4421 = 0.06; 5.18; 5.59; 5.29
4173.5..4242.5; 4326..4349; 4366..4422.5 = -0.03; 4.99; 5.56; 5.39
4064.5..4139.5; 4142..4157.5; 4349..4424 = 0.03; 5.06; 5.62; 5.15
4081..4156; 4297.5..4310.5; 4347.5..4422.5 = 0.48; 5.14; 5.62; 5.47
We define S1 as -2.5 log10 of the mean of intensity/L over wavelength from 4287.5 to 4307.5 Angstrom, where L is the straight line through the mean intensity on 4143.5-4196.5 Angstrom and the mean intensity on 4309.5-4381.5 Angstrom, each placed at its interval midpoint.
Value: 0.32 mag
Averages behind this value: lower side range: 5.1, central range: 3.99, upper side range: 5.49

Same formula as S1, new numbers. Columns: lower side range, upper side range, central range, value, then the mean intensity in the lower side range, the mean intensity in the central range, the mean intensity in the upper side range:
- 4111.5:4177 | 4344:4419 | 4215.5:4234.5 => 0.12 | 5.15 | 4.75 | 5.6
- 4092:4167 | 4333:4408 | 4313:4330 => 0.03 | 5.15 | 5.29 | 5.53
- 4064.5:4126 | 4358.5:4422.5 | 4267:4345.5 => 0.16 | 5.06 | 4.71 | 5.61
